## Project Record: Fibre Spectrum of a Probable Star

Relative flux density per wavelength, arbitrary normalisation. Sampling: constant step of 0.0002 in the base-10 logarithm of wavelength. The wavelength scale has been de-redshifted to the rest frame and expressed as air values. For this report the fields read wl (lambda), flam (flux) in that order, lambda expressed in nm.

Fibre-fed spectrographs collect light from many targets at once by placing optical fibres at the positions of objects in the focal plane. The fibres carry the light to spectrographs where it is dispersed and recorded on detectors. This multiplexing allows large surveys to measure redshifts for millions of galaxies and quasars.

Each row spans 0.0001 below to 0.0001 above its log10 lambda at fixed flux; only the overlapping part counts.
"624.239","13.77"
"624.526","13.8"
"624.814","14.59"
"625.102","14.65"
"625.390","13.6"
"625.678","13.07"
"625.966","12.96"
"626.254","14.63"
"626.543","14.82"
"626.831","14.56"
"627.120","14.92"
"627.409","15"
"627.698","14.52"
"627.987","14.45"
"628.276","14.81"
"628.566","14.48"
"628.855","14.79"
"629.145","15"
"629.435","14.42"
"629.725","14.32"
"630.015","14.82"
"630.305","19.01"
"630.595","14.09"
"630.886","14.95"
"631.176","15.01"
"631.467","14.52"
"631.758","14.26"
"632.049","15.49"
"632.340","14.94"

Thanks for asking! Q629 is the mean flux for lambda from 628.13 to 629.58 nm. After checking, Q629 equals 14.7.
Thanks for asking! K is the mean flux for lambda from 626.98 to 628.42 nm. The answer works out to 14.7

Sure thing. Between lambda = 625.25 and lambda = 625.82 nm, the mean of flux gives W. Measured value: 13.3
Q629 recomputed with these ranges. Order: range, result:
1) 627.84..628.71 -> 14.6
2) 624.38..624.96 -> 14.2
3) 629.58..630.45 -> 16.1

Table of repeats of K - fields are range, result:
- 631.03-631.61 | 14.8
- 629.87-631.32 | 15.6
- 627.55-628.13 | 14.5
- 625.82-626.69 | 14.1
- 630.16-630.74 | 16.6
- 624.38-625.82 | 13.9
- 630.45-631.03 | 14.5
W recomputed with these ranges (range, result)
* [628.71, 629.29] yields 14.9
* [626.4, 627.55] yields 14.8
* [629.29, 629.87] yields 14.4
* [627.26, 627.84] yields 14.8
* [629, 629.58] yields 14.7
